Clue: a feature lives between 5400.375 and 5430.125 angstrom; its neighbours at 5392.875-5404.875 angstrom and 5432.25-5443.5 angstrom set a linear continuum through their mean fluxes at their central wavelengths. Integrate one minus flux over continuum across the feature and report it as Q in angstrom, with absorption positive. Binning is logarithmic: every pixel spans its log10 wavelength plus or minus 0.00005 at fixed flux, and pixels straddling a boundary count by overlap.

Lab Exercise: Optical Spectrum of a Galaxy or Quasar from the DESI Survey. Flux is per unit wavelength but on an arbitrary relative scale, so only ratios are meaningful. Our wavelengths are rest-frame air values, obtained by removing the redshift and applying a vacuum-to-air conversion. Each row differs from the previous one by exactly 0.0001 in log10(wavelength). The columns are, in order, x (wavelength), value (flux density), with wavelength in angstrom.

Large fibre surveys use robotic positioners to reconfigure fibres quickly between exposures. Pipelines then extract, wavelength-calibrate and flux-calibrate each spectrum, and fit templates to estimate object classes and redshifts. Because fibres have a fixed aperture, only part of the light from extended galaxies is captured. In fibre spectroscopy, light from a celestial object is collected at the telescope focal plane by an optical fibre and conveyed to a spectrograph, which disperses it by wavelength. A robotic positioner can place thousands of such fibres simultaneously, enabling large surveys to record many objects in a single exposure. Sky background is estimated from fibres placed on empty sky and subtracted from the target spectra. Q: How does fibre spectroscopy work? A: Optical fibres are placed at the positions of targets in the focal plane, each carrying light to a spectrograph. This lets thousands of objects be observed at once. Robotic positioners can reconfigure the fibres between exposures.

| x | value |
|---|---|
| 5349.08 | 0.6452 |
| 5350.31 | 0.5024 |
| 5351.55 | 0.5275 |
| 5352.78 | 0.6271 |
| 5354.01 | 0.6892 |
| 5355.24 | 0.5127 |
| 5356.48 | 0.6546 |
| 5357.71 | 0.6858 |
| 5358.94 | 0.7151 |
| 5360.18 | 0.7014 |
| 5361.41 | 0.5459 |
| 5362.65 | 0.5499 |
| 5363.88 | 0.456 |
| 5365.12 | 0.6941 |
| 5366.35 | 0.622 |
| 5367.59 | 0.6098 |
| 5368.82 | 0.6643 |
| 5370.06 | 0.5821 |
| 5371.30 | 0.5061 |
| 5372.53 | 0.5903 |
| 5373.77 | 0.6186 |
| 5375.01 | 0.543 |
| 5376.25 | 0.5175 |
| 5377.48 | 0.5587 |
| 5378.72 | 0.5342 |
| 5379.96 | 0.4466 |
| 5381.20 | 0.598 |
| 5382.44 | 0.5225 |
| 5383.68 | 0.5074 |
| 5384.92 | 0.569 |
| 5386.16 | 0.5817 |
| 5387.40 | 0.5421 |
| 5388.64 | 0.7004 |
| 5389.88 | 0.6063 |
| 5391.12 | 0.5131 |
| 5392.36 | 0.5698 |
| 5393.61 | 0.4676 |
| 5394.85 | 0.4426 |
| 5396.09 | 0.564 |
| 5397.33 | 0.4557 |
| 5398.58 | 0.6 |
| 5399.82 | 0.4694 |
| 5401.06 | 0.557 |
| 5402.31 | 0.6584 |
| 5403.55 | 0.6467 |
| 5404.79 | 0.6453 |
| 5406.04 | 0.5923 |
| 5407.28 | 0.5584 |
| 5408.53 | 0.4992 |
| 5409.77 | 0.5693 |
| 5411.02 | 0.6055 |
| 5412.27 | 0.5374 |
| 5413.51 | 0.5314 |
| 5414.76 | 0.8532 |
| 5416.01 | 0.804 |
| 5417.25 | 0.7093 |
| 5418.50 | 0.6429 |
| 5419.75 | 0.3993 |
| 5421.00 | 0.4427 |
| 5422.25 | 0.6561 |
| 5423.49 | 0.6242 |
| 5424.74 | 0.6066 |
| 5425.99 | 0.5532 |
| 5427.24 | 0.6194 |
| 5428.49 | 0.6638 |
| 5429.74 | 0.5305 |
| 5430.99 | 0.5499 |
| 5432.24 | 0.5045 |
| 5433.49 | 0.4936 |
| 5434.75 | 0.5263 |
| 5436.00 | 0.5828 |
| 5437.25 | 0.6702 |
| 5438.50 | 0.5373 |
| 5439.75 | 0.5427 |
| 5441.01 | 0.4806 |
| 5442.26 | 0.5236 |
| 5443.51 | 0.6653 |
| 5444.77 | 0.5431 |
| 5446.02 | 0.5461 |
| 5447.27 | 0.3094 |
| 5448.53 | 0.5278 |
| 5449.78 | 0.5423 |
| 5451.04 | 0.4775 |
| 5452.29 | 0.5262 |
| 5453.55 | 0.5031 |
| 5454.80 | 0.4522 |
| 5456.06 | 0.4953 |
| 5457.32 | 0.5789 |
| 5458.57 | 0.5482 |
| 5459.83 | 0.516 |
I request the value -3.1 angstrom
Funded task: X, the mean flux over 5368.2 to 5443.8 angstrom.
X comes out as 0.571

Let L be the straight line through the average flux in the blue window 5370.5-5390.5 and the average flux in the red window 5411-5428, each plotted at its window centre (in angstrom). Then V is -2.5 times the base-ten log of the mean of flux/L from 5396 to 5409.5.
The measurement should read 0.04 mag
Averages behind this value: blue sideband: 0.559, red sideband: 0.614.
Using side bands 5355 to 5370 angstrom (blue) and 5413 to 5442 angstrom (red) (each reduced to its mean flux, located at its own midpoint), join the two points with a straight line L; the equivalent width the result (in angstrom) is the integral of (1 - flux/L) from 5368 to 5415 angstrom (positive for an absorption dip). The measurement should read 3.1 angstrom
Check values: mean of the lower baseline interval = 0.619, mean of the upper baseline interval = 0.587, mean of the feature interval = 0.564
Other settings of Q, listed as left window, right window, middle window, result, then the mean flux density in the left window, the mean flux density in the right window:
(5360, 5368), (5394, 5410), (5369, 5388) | 0.9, 0.591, 0.557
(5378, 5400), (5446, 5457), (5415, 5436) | -3.3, 0.54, 0.486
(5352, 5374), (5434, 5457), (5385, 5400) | 0.9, 0.612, 0.525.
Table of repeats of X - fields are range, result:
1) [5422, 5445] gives 0.571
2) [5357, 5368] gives 0.621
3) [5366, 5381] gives 0.566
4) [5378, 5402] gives 0.541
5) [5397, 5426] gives 0.595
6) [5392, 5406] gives 0.554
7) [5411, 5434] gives 0.596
